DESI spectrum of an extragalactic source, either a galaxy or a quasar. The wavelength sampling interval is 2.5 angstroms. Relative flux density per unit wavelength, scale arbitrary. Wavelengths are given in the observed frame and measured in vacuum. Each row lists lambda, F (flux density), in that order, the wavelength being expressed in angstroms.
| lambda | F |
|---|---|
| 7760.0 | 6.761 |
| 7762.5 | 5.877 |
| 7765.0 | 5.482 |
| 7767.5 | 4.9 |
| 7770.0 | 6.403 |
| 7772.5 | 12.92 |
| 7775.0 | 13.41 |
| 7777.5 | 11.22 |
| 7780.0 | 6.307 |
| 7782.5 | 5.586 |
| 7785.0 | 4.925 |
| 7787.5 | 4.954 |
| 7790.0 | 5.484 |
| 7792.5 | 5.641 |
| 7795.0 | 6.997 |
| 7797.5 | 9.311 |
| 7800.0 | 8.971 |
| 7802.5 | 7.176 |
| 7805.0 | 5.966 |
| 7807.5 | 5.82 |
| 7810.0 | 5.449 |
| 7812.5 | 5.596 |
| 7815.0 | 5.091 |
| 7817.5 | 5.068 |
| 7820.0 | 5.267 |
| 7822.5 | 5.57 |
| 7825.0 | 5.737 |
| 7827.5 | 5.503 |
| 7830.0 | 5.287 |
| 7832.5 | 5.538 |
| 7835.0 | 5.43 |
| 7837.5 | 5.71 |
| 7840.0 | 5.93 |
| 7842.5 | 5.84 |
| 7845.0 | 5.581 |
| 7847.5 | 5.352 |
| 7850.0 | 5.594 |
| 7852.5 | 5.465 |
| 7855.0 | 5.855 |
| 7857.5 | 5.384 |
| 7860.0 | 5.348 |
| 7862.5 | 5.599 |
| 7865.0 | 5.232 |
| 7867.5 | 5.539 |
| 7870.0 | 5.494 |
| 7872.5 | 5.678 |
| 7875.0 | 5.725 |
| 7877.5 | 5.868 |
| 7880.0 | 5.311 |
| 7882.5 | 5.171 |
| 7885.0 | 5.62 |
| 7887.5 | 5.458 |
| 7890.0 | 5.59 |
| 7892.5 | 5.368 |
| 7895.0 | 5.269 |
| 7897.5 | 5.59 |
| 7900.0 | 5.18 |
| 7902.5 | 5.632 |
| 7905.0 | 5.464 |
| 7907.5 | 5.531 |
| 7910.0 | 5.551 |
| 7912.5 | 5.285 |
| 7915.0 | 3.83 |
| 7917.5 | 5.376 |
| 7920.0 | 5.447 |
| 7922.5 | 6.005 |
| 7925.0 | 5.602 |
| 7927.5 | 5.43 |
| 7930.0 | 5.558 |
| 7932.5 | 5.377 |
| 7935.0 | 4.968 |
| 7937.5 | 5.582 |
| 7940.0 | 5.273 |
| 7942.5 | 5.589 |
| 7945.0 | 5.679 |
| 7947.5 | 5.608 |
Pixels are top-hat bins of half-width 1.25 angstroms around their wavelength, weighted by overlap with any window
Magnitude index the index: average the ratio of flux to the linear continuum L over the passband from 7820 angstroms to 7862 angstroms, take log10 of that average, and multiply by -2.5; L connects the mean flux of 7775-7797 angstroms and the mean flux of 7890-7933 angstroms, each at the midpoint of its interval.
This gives 0.123 mag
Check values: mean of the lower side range 6.89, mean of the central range 5.56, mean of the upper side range 5.39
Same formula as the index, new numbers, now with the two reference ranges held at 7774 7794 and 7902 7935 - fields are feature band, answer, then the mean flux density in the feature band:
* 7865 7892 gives 0.07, 5.53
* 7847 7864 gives 0.12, 5.52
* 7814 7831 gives 0.23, 5.37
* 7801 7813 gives 0.12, 6.09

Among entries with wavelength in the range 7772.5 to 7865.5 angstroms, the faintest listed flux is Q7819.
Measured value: 4.925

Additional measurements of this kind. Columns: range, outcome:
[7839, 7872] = 5.232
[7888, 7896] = 5.269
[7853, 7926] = 3.83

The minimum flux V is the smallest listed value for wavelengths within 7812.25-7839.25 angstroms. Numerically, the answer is 5.068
